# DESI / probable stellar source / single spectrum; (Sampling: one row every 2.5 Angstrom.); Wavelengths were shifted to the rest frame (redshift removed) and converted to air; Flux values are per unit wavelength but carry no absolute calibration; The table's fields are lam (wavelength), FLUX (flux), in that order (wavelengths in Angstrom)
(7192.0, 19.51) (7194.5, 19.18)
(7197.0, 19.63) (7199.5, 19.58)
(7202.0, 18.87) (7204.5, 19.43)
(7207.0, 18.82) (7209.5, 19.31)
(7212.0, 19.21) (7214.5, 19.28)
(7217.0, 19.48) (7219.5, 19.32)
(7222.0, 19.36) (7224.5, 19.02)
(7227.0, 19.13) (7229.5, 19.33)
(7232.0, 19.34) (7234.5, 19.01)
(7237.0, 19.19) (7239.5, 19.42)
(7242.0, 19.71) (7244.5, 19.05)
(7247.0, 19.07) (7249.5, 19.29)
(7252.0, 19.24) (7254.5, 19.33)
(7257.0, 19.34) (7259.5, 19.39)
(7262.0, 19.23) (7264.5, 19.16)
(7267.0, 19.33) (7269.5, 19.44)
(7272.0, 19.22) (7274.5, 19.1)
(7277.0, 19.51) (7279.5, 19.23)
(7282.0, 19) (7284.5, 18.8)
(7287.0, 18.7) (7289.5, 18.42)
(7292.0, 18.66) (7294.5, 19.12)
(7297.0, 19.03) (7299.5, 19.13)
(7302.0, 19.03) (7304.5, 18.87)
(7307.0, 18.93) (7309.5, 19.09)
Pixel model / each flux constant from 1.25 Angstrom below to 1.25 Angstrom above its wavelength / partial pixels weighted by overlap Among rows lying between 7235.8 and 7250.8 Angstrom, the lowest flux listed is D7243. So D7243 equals 19.05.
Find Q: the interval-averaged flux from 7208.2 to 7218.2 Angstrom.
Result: 19.3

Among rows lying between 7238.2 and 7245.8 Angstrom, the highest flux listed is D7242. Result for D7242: 19.71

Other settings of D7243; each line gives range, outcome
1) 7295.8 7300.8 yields 19.03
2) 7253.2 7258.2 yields 19.33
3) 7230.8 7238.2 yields 19.01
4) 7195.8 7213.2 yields 18.82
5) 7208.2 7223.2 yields 19.21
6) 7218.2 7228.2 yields 19.02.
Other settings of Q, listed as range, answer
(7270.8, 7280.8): 19.3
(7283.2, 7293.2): 18.6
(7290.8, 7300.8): 19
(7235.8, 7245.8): 19.3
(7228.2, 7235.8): 19.2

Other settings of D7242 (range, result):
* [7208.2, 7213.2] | 19.31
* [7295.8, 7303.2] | 19.13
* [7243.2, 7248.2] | 19.07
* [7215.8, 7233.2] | 19.48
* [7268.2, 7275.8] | 19.44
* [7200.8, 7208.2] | 19.43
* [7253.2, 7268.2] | 19.39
